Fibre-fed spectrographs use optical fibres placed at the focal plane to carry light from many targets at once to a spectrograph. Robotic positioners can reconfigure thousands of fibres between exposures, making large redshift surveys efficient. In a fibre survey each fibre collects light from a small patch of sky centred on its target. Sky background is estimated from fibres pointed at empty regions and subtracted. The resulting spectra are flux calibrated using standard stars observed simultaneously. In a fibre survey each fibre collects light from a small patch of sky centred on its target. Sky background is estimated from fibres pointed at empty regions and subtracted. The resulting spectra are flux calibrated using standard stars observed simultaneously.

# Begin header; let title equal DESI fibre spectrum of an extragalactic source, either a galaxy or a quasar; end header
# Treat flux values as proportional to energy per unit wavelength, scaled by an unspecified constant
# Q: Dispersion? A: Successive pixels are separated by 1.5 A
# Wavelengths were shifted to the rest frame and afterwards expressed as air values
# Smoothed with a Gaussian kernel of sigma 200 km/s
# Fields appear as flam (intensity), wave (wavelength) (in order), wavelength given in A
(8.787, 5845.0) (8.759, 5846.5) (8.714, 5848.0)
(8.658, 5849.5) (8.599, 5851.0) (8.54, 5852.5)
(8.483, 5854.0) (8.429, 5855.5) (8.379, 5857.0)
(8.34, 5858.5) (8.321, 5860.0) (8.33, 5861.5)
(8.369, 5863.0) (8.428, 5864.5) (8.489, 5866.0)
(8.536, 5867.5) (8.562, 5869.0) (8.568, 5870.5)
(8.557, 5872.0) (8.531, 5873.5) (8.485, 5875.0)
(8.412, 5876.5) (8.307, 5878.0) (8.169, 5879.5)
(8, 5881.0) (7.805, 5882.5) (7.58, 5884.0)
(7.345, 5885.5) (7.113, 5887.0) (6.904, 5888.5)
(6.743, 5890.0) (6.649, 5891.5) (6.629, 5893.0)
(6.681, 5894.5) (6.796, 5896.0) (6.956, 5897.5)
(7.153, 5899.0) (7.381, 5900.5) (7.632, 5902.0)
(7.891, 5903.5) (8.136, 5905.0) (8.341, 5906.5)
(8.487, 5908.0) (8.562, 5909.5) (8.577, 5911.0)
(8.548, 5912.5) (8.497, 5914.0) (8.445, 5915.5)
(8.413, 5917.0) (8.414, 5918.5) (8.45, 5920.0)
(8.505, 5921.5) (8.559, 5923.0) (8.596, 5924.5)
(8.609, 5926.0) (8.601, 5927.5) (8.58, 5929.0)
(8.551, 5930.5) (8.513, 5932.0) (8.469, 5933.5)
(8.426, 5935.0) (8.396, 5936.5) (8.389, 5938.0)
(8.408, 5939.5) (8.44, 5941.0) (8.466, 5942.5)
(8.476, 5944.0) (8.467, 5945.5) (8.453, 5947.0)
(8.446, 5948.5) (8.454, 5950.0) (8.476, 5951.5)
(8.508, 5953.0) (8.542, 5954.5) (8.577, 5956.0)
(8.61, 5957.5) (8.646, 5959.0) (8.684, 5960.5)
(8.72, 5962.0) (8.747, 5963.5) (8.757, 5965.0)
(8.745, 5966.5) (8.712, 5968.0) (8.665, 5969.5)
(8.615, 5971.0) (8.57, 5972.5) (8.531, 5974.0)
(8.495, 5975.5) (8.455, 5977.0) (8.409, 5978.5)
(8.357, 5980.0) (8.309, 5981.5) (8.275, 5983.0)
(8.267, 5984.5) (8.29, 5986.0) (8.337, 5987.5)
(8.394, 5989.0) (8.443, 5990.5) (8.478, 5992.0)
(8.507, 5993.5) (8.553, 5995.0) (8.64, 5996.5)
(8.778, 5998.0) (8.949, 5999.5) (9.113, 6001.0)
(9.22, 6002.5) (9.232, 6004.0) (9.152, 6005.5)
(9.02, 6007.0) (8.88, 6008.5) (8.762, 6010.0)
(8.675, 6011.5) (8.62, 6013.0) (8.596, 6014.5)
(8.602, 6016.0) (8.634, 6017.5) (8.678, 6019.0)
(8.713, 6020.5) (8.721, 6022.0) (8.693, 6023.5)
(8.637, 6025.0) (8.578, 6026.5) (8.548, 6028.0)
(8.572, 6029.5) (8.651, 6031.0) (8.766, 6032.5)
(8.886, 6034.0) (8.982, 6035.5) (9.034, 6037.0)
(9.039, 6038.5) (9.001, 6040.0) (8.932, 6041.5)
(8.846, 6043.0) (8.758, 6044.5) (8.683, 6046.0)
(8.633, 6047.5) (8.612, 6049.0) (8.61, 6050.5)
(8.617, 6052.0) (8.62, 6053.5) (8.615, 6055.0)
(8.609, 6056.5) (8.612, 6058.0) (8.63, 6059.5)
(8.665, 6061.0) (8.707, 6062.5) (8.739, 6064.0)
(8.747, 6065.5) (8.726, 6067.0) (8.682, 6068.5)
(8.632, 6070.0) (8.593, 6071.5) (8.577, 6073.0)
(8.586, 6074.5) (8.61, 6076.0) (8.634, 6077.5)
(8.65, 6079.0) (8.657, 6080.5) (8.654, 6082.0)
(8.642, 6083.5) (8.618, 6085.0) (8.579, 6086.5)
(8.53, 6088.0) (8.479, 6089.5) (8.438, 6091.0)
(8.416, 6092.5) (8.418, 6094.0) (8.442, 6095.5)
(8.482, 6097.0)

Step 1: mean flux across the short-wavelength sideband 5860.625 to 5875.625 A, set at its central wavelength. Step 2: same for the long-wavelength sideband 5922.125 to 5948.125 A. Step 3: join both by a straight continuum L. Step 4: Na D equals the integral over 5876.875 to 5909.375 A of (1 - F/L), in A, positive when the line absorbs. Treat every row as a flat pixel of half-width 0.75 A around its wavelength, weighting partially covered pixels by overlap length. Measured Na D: 3.80 A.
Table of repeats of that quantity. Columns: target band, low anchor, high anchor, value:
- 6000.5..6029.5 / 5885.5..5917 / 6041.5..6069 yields -1.33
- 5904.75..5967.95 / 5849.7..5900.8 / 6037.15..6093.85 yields -2.86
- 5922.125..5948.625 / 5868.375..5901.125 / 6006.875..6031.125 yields -1.61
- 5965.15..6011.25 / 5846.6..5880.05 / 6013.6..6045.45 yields 0.23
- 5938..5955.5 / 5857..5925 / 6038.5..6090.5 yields -0.53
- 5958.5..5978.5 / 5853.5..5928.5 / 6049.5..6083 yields -0.77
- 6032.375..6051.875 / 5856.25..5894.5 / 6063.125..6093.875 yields -0.77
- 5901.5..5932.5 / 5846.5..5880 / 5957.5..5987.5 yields 0.27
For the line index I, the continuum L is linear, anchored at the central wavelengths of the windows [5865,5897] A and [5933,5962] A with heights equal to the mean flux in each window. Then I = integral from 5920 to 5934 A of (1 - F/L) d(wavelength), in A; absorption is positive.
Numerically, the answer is -0.5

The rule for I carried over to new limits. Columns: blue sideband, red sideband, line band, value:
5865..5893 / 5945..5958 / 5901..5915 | -0.24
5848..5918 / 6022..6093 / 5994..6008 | -0.80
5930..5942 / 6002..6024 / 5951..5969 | -0.18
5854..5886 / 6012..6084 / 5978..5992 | 0.33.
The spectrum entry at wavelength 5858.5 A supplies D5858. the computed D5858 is 8.34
